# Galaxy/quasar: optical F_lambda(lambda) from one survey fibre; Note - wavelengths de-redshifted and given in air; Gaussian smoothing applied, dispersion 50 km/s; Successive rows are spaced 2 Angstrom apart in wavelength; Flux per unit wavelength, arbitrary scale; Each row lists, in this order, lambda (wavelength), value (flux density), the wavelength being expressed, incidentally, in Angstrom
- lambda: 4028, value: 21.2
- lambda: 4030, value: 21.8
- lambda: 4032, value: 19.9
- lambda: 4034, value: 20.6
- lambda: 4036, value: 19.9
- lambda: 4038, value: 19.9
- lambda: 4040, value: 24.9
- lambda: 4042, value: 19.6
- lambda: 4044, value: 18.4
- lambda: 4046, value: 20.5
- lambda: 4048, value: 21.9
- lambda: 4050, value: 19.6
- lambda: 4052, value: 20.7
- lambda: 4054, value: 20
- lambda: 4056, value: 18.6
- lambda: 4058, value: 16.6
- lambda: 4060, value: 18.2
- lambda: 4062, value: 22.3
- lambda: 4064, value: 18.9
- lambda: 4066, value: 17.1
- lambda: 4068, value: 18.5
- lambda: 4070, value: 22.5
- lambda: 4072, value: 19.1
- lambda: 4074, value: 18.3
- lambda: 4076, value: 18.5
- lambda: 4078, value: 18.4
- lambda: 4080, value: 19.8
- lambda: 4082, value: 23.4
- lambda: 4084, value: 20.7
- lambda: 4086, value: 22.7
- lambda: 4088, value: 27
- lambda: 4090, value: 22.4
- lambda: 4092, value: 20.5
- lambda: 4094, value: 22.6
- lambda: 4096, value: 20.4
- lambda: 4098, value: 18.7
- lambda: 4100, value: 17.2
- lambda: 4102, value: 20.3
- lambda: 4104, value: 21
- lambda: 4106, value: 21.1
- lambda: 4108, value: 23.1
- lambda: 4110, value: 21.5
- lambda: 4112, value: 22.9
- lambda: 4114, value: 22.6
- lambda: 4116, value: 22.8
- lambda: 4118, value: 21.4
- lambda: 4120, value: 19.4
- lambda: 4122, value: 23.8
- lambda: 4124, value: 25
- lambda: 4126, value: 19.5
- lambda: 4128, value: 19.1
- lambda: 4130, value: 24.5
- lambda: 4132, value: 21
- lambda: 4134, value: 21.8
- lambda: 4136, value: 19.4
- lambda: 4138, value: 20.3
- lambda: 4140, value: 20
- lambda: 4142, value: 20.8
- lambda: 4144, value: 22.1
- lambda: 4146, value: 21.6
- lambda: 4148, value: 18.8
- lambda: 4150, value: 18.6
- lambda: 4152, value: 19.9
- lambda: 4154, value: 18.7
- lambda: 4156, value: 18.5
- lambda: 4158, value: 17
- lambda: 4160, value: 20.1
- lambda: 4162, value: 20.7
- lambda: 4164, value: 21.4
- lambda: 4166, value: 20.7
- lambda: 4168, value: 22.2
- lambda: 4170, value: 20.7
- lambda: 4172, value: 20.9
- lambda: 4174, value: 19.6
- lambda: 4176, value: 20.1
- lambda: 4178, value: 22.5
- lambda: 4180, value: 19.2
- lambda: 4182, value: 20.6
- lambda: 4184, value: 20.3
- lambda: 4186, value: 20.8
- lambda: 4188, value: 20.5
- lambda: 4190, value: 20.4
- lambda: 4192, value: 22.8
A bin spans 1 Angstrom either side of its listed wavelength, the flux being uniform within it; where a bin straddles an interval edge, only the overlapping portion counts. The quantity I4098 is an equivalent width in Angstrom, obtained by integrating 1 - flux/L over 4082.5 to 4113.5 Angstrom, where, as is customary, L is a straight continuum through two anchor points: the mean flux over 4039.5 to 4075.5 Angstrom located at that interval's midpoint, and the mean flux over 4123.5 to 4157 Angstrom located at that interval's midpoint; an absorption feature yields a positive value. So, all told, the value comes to -2.2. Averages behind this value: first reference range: 19.7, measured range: 21.5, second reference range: 20.5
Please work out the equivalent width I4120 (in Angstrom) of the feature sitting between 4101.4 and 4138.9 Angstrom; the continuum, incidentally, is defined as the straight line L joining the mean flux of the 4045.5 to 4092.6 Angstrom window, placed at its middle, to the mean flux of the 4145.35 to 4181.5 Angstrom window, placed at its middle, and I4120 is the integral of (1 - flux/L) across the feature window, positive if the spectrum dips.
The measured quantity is -2.7 Angstrom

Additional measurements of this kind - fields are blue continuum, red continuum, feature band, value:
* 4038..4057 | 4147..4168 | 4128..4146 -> -1.3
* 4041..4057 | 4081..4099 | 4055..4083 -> 2.2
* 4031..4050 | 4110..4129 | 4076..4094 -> -0.4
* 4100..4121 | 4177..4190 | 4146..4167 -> 1.4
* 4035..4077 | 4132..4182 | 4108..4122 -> -1.4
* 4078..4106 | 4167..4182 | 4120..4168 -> 0.7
